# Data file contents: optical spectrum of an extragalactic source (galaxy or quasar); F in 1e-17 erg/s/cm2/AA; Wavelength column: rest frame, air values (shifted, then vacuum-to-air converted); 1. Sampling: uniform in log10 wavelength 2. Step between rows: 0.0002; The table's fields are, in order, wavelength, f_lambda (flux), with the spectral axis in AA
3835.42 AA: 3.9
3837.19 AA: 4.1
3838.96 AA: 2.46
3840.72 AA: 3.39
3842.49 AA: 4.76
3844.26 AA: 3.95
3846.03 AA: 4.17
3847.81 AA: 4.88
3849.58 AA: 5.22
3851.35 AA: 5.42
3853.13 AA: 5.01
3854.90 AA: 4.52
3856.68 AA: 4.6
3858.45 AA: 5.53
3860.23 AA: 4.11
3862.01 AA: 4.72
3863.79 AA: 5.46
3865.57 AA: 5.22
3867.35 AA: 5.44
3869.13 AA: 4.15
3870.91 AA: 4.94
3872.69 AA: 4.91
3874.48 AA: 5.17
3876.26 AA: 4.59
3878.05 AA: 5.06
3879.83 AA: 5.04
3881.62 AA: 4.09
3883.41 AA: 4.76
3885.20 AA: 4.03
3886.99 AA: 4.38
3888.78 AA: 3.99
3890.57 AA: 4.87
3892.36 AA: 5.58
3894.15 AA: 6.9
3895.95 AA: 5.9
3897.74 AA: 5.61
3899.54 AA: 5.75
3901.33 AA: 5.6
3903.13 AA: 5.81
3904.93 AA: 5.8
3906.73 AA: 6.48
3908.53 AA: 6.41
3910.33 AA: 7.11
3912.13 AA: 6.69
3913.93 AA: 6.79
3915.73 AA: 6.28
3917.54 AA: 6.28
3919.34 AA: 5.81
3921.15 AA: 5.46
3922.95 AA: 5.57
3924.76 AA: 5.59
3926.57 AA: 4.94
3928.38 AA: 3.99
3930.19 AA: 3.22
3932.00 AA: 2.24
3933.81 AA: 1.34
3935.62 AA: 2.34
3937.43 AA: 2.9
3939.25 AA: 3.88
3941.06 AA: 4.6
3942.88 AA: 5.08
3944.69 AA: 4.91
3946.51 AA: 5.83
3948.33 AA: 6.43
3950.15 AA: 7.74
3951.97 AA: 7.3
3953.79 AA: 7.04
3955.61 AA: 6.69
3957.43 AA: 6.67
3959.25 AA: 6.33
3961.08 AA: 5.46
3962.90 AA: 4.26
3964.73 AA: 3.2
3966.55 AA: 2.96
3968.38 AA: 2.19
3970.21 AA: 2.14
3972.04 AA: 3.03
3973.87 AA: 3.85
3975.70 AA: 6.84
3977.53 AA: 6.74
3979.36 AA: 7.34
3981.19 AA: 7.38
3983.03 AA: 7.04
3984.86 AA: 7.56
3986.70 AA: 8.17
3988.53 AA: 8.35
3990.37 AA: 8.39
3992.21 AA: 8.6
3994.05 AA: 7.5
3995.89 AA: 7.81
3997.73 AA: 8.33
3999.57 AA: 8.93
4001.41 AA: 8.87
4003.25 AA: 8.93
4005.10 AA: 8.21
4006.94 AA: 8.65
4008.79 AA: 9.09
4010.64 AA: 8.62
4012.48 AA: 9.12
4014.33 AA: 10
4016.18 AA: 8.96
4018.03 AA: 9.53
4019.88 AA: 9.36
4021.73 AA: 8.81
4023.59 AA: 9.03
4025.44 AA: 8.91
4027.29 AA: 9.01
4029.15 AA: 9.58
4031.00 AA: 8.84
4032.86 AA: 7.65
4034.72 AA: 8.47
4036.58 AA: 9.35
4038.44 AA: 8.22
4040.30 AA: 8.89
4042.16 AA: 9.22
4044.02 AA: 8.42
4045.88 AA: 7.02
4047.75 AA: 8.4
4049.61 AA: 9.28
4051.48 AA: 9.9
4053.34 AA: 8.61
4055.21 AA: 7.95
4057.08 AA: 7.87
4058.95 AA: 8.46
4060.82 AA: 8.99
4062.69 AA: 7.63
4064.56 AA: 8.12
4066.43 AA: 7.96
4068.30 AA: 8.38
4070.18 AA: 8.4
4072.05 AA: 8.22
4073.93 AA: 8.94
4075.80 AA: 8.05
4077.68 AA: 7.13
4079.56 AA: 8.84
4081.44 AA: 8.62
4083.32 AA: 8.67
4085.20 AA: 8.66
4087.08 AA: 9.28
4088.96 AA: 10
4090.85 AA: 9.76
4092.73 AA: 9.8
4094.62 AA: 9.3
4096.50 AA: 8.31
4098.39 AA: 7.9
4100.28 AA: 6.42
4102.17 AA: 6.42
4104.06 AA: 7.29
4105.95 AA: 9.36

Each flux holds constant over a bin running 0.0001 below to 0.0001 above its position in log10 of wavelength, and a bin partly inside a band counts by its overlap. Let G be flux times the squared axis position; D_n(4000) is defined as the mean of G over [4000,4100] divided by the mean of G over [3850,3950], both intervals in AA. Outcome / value 1.9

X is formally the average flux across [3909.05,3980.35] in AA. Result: 5.06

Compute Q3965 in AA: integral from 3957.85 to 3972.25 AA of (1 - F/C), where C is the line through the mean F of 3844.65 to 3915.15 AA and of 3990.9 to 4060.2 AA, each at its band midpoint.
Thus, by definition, 6.8 AA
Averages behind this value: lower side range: 5.25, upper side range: 8.71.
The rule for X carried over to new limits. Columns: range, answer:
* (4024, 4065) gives 8.59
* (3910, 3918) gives 6.61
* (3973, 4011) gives 7.86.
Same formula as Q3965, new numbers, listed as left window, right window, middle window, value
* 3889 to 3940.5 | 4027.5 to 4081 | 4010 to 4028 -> -3.6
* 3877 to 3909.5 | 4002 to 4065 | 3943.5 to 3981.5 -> 8.6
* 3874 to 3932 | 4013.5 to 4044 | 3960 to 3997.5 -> 8.0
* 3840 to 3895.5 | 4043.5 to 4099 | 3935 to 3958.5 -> 2.8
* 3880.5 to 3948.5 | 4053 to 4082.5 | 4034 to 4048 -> -1.5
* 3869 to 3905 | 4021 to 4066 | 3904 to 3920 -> -2.1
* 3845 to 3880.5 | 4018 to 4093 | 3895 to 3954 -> 7.1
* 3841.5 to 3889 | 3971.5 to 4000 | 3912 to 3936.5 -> 5.1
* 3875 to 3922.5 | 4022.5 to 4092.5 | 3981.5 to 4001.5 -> -2.0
